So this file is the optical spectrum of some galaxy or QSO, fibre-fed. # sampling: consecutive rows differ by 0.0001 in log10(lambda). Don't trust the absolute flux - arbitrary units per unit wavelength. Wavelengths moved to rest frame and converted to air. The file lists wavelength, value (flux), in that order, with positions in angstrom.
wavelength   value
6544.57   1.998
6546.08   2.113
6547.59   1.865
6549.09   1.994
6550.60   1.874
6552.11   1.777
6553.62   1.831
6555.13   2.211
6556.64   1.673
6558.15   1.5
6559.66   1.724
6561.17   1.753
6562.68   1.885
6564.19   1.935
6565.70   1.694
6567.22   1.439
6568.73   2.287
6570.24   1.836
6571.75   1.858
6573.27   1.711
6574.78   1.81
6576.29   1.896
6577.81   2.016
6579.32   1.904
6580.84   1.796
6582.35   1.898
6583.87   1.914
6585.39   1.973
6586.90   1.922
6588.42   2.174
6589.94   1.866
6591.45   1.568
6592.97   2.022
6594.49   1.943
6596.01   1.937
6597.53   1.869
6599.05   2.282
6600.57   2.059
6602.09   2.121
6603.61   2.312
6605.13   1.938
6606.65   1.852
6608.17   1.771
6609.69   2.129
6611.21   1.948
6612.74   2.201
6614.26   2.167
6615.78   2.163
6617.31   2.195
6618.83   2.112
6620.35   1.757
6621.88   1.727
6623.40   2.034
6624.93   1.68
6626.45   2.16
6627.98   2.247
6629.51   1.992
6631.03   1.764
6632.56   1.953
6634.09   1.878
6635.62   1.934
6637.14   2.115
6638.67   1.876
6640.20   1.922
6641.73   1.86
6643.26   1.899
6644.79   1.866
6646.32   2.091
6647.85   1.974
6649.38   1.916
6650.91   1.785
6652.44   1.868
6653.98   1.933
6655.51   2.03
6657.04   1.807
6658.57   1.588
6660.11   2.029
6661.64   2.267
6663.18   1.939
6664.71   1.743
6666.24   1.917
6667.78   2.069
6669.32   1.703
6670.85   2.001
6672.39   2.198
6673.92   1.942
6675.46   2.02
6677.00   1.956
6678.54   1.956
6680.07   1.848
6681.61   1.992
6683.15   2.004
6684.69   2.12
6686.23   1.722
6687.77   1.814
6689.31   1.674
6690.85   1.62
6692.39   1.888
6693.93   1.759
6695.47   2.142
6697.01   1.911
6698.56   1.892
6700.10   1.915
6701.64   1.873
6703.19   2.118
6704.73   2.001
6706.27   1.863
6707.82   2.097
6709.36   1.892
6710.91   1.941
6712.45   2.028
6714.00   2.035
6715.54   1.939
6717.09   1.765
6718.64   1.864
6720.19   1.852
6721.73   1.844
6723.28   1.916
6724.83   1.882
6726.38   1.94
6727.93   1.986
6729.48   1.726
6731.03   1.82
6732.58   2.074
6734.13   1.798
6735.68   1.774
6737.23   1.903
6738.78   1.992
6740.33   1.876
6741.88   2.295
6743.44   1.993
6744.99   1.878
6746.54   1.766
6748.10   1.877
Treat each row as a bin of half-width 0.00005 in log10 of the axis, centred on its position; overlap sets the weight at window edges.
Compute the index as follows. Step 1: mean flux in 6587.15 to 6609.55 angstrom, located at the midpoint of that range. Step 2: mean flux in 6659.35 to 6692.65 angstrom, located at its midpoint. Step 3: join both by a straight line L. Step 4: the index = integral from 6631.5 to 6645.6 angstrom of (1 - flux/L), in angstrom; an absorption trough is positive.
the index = 0.3 angstrom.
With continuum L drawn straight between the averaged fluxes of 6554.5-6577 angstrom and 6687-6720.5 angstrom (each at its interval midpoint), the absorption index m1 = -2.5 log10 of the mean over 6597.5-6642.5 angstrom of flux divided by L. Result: -0.09 mag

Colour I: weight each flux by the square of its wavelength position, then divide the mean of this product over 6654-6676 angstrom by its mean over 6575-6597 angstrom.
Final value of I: 1.0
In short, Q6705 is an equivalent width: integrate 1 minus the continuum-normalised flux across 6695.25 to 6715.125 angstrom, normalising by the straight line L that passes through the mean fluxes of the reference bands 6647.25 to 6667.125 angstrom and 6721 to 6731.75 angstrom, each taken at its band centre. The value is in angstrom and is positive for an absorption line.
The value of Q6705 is -0.9 angstrom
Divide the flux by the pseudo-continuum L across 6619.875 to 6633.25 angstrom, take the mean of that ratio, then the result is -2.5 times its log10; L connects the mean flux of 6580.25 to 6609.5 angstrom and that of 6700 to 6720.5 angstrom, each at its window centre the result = 0.02 mag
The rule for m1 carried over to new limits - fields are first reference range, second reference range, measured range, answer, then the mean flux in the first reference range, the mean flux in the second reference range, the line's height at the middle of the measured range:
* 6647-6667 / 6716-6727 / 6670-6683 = -0.05 mag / 1.91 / 1.87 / 1.9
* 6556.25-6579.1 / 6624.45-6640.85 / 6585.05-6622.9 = -0.06 mag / 1.81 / 1.96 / 1.89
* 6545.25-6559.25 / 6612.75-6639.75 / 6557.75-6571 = 0.06 mag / 1.87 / 1.99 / 1.89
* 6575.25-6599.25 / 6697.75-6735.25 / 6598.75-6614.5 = -0.07 mag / 1.93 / 1.92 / 1.93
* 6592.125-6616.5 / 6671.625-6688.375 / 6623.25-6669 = 0.04 mag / 2.04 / 1.96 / 2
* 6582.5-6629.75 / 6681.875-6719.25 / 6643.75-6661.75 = 0.02 mag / 2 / 1.91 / 1.96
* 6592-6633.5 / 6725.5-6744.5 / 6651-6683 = 0.02 mag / 2.01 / 1.93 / 1.97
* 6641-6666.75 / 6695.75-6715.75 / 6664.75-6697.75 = 0.02 mag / 1.91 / 1.97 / 1.94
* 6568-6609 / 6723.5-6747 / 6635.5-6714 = 0.00 mag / 1.95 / 1.92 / 1.93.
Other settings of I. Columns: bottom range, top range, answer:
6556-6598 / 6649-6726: 1.07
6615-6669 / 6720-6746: 1.01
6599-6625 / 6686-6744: 0.97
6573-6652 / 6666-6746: 1.01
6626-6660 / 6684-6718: 1.01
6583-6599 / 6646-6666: 1.01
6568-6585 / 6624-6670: 1.03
